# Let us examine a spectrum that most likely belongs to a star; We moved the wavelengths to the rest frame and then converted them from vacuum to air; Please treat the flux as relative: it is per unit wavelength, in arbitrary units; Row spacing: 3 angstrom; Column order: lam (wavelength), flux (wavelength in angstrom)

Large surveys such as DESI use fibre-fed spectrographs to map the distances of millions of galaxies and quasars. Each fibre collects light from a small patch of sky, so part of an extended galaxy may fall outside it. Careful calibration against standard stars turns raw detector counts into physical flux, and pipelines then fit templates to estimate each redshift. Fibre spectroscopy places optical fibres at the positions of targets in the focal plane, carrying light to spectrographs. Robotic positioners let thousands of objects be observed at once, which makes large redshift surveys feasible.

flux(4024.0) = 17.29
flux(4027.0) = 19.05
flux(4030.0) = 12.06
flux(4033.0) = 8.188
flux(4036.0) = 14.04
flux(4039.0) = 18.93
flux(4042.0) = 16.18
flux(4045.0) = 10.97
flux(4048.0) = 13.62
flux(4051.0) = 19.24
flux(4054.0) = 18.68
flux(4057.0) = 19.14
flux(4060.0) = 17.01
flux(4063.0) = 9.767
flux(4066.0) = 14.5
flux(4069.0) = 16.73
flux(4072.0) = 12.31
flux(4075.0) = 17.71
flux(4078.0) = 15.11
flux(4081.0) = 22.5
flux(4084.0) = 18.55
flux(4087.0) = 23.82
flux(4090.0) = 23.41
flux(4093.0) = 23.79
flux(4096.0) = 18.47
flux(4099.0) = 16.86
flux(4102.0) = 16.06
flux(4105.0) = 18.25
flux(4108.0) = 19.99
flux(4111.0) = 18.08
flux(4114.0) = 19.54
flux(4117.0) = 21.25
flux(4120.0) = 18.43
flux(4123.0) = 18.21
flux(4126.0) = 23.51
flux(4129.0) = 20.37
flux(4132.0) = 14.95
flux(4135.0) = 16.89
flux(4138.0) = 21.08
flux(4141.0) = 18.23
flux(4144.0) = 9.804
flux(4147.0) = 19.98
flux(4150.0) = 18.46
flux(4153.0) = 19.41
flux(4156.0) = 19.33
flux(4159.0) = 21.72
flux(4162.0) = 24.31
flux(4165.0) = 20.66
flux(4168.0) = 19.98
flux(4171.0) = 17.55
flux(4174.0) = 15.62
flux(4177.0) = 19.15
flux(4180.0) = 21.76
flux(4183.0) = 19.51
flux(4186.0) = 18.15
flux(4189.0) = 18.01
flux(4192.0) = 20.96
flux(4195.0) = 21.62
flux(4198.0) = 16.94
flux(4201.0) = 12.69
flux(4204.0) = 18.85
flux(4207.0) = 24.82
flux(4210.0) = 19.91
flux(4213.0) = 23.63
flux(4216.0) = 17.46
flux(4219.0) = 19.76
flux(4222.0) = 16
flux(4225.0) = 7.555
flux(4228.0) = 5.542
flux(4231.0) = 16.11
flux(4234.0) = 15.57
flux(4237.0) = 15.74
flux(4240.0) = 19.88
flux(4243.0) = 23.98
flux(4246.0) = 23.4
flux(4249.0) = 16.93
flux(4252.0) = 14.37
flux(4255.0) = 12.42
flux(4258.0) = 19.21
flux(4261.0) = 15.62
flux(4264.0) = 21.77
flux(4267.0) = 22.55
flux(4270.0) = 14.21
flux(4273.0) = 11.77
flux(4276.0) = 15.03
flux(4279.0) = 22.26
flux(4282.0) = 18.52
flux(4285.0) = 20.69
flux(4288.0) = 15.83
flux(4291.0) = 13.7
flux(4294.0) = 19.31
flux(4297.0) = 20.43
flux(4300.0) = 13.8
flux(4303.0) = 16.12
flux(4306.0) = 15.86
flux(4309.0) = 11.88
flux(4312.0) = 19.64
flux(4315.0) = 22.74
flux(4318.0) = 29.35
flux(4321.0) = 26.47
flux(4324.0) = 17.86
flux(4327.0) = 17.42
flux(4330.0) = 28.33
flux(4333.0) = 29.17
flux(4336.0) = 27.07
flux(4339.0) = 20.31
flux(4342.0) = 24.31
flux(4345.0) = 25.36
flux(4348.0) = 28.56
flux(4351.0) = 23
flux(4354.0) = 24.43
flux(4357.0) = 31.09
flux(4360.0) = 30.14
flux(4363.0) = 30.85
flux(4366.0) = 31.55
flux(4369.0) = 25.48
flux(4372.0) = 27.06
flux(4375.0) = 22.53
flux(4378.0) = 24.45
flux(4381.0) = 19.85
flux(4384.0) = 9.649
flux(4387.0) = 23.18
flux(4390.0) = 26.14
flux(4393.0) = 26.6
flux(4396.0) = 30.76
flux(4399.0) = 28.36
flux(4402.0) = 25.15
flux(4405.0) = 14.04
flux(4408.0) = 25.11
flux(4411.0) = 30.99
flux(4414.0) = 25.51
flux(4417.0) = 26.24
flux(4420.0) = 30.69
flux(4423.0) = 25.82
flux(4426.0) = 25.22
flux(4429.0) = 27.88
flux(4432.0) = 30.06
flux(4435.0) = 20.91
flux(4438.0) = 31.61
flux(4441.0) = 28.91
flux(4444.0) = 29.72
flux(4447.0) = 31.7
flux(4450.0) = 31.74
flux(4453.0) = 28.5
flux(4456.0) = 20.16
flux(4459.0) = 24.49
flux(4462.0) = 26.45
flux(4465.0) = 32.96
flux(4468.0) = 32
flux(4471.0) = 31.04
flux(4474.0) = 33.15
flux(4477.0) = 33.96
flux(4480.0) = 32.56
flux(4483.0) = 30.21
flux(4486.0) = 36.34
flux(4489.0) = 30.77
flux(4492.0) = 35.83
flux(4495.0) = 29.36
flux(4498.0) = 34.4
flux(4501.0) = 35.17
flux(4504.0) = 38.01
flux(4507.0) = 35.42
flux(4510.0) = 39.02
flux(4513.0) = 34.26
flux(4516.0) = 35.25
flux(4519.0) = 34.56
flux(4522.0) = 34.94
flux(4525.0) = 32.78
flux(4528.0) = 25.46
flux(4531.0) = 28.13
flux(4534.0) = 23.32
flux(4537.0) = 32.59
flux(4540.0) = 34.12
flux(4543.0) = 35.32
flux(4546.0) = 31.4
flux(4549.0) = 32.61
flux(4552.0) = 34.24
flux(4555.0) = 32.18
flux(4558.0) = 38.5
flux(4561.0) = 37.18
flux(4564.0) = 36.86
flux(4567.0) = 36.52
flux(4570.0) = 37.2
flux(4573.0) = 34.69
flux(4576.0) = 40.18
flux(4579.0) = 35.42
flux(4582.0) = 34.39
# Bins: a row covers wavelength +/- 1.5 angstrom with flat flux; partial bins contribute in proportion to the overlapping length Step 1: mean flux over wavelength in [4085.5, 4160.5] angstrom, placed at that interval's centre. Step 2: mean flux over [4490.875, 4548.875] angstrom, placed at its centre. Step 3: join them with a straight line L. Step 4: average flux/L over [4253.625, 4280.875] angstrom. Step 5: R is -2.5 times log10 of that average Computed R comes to 0.37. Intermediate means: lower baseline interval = 19.2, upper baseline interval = 33.1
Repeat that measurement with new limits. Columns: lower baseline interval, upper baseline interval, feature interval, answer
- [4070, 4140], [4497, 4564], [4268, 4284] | 0.437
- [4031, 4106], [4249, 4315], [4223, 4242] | 0.231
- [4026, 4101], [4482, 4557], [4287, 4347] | 0.237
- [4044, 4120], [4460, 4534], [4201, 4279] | 0.333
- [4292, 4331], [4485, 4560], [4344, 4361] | -0.205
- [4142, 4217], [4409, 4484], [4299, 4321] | 0.245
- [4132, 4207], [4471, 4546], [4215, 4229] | 0.487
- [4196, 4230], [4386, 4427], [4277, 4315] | 0.180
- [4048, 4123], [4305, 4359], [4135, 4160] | 0.071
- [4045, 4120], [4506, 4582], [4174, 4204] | 0.165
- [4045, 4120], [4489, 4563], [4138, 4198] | 0.097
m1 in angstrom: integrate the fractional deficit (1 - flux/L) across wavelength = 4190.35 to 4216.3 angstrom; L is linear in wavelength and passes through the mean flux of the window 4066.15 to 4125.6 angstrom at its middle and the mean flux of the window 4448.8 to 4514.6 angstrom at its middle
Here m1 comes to 3.2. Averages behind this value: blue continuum 18.9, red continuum 32.1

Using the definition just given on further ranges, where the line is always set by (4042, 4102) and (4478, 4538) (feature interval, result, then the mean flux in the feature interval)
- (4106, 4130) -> -1.03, 19.9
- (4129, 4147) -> 2.64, 16.9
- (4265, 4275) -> 3.29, 16.4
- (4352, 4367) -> -0.91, 29.3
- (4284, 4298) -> 4.11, 17.8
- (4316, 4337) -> 1.18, 25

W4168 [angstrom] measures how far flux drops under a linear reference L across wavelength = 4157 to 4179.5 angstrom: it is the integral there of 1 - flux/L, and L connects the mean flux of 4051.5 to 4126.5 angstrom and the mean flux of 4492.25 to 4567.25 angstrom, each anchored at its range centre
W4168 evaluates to 1.3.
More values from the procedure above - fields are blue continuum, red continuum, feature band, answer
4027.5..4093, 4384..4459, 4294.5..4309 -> 4.3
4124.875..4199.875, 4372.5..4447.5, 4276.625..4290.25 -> 2.1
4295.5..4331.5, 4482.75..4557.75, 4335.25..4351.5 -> -2.1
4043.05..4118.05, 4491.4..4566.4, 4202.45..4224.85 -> 3.2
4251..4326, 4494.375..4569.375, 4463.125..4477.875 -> -1.3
